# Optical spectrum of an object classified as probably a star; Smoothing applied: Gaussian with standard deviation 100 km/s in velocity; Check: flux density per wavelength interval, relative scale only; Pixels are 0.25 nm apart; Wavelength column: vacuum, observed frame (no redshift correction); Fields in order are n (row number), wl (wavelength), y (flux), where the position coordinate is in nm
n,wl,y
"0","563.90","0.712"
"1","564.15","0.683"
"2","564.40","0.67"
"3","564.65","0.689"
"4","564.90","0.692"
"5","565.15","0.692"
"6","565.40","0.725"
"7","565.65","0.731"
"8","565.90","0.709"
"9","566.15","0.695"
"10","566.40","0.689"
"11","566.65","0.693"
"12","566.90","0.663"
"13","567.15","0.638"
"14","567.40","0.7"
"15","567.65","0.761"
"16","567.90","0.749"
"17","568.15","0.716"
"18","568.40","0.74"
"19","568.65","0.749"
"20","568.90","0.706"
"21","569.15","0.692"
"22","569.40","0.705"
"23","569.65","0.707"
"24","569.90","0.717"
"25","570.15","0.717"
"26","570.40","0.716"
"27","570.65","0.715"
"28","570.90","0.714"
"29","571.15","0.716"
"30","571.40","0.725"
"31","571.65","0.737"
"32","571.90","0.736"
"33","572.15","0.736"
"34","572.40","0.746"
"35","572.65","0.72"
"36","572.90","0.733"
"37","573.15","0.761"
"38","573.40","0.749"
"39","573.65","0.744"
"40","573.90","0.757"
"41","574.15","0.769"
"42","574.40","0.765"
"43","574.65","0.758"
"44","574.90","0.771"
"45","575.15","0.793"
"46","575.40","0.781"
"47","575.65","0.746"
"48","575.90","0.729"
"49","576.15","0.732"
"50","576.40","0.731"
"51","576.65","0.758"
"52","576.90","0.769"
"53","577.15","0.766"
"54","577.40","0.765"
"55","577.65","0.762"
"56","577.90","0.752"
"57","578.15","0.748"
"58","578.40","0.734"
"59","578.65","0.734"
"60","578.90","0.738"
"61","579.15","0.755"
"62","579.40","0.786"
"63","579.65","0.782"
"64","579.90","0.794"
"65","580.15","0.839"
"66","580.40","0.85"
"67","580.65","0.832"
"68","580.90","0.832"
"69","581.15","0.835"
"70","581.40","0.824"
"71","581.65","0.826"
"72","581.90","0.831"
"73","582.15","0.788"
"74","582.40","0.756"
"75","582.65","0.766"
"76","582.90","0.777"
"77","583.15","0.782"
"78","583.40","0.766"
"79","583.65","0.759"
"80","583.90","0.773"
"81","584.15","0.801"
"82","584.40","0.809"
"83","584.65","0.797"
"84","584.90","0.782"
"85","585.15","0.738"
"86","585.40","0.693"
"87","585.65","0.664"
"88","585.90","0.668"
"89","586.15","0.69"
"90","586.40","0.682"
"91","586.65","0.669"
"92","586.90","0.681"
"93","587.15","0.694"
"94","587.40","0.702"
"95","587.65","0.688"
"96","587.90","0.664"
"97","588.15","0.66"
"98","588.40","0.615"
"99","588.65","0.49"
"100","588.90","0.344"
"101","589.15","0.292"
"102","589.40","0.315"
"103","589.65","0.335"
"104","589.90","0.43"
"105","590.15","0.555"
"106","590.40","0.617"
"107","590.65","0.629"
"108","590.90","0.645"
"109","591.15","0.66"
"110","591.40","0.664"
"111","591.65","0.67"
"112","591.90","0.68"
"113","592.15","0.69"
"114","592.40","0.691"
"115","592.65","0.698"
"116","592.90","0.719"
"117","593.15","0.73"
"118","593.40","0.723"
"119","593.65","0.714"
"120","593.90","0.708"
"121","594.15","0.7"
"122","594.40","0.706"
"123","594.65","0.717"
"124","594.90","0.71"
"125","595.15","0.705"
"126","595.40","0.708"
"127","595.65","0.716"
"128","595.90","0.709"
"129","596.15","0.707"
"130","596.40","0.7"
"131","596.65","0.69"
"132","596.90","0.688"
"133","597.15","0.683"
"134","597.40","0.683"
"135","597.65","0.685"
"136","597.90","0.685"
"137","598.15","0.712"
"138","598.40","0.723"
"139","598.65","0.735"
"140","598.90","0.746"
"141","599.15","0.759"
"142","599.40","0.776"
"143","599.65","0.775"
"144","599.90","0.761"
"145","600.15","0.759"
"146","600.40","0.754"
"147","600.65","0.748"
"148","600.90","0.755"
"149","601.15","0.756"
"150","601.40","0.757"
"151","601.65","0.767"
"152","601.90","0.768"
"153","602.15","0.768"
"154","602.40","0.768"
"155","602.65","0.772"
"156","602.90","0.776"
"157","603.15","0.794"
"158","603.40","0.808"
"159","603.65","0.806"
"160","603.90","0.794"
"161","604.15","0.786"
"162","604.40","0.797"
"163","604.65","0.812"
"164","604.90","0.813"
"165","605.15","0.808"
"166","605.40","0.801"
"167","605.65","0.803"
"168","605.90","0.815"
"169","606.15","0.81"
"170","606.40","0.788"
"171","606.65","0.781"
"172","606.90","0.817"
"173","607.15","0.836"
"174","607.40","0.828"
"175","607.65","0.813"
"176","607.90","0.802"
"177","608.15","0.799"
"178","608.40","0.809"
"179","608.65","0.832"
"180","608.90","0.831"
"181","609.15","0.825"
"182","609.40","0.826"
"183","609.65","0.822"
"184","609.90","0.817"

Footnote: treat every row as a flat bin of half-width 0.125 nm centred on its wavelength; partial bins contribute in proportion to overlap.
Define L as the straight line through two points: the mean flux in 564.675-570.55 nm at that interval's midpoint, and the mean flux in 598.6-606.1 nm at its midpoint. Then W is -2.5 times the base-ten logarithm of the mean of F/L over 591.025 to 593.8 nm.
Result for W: 0.10 mag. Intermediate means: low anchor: 0.708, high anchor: 0.779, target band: 0.695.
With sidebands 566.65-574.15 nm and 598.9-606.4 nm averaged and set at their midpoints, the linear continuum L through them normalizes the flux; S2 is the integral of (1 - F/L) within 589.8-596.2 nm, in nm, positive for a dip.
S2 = 0.72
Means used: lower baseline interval 0.723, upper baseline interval 0.781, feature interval 0.678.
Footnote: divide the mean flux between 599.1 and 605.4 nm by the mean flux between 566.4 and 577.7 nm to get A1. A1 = 1.1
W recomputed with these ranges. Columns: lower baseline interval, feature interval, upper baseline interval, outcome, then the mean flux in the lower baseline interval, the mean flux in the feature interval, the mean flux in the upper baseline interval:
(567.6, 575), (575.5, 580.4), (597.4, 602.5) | -0.036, 0.734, 0.761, 0.746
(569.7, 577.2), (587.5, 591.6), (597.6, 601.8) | 0.346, 0.743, 0.541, 0.745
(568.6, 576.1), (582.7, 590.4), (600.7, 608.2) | 0.180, 0.737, 0.645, 0.793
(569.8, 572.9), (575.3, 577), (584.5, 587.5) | -0.044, 0.725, 0.749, 0.706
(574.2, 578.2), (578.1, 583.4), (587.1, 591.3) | -0.159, 0.758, 0.791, 0.547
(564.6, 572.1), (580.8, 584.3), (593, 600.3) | -0.114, 0.712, 0.794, 0.718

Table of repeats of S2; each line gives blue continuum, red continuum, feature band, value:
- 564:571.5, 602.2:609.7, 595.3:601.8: 0.48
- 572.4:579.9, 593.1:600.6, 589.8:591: 0.25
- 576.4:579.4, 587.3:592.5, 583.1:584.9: -0.33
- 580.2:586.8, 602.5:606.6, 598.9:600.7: 0.07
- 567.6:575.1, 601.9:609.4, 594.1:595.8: 0.16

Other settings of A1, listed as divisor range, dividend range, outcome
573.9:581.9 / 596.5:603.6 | 0.96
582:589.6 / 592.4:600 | 1.06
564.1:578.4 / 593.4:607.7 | 1.04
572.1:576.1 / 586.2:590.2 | 0.73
